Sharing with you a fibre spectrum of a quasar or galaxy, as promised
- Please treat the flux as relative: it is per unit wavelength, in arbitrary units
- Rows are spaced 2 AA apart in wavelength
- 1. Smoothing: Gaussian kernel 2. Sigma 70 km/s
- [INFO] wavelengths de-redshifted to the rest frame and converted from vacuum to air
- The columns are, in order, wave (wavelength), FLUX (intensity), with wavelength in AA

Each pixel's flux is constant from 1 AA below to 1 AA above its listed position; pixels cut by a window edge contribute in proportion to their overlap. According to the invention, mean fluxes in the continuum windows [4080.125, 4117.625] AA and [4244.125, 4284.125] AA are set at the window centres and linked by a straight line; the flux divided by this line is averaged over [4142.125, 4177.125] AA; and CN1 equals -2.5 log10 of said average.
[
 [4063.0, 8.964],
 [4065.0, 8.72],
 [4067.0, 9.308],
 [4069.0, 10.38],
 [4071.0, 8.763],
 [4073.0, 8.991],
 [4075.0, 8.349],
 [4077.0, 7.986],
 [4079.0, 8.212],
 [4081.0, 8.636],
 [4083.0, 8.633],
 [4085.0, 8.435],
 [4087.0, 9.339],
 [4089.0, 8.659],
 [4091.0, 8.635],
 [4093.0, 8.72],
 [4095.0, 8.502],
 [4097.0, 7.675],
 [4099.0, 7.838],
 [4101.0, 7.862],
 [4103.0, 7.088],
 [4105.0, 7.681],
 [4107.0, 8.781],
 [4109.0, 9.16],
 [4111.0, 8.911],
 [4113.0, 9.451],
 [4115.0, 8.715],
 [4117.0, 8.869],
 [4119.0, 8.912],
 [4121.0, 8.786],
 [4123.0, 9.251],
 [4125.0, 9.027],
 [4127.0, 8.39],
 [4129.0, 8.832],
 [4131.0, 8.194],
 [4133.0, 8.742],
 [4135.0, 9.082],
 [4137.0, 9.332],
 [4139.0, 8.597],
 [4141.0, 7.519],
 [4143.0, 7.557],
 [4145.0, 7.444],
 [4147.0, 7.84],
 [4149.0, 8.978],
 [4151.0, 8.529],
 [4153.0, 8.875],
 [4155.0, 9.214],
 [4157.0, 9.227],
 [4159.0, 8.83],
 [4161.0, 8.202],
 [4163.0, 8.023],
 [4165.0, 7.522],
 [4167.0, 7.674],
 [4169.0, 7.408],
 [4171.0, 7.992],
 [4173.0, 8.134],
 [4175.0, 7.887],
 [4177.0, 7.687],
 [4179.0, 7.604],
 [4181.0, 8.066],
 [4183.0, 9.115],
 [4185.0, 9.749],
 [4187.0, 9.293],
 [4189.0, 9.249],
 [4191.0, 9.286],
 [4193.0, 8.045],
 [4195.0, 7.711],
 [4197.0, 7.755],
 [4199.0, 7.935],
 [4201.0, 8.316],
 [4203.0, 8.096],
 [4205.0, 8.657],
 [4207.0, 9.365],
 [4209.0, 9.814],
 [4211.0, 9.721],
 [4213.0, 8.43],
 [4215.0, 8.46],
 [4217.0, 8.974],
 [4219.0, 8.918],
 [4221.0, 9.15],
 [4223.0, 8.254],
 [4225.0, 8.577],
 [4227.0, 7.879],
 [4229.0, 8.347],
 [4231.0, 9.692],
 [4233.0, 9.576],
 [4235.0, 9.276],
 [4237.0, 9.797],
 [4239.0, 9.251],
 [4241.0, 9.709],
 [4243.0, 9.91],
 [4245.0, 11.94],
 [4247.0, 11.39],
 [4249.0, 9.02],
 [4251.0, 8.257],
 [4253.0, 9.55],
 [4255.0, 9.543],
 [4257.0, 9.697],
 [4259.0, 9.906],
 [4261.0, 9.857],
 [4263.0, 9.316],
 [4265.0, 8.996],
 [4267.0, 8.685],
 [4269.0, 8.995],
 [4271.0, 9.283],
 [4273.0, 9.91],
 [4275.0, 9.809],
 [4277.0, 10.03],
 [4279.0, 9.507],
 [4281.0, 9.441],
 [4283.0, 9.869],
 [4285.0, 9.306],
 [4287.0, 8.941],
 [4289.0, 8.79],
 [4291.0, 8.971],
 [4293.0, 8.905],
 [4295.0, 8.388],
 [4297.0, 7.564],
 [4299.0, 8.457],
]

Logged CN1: 0.09 mag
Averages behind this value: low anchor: 8.5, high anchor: 9.64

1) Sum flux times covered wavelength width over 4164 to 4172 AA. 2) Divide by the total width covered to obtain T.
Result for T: 7.65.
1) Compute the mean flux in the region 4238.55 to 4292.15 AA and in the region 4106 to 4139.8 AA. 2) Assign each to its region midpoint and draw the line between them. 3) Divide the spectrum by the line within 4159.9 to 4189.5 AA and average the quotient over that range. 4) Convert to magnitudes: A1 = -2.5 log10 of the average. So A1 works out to 0.113 mag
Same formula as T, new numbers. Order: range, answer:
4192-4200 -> 7.86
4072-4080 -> 8.38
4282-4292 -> 9.18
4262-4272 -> 9.06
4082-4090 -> 8.77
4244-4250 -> 10.8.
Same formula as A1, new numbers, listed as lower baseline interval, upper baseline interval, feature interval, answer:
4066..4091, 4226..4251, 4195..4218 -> 0.10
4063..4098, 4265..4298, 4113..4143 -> 0.01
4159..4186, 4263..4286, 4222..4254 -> -0.05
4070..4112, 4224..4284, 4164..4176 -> 0.15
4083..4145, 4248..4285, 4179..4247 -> 0.01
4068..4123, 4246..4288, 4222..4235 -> 0.06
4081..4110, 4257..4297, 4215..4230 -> 0.05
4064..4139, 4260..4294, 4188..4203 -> 0.09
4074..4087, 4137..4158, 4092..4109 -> 0.05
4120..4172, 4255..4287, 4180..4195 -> -0.01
